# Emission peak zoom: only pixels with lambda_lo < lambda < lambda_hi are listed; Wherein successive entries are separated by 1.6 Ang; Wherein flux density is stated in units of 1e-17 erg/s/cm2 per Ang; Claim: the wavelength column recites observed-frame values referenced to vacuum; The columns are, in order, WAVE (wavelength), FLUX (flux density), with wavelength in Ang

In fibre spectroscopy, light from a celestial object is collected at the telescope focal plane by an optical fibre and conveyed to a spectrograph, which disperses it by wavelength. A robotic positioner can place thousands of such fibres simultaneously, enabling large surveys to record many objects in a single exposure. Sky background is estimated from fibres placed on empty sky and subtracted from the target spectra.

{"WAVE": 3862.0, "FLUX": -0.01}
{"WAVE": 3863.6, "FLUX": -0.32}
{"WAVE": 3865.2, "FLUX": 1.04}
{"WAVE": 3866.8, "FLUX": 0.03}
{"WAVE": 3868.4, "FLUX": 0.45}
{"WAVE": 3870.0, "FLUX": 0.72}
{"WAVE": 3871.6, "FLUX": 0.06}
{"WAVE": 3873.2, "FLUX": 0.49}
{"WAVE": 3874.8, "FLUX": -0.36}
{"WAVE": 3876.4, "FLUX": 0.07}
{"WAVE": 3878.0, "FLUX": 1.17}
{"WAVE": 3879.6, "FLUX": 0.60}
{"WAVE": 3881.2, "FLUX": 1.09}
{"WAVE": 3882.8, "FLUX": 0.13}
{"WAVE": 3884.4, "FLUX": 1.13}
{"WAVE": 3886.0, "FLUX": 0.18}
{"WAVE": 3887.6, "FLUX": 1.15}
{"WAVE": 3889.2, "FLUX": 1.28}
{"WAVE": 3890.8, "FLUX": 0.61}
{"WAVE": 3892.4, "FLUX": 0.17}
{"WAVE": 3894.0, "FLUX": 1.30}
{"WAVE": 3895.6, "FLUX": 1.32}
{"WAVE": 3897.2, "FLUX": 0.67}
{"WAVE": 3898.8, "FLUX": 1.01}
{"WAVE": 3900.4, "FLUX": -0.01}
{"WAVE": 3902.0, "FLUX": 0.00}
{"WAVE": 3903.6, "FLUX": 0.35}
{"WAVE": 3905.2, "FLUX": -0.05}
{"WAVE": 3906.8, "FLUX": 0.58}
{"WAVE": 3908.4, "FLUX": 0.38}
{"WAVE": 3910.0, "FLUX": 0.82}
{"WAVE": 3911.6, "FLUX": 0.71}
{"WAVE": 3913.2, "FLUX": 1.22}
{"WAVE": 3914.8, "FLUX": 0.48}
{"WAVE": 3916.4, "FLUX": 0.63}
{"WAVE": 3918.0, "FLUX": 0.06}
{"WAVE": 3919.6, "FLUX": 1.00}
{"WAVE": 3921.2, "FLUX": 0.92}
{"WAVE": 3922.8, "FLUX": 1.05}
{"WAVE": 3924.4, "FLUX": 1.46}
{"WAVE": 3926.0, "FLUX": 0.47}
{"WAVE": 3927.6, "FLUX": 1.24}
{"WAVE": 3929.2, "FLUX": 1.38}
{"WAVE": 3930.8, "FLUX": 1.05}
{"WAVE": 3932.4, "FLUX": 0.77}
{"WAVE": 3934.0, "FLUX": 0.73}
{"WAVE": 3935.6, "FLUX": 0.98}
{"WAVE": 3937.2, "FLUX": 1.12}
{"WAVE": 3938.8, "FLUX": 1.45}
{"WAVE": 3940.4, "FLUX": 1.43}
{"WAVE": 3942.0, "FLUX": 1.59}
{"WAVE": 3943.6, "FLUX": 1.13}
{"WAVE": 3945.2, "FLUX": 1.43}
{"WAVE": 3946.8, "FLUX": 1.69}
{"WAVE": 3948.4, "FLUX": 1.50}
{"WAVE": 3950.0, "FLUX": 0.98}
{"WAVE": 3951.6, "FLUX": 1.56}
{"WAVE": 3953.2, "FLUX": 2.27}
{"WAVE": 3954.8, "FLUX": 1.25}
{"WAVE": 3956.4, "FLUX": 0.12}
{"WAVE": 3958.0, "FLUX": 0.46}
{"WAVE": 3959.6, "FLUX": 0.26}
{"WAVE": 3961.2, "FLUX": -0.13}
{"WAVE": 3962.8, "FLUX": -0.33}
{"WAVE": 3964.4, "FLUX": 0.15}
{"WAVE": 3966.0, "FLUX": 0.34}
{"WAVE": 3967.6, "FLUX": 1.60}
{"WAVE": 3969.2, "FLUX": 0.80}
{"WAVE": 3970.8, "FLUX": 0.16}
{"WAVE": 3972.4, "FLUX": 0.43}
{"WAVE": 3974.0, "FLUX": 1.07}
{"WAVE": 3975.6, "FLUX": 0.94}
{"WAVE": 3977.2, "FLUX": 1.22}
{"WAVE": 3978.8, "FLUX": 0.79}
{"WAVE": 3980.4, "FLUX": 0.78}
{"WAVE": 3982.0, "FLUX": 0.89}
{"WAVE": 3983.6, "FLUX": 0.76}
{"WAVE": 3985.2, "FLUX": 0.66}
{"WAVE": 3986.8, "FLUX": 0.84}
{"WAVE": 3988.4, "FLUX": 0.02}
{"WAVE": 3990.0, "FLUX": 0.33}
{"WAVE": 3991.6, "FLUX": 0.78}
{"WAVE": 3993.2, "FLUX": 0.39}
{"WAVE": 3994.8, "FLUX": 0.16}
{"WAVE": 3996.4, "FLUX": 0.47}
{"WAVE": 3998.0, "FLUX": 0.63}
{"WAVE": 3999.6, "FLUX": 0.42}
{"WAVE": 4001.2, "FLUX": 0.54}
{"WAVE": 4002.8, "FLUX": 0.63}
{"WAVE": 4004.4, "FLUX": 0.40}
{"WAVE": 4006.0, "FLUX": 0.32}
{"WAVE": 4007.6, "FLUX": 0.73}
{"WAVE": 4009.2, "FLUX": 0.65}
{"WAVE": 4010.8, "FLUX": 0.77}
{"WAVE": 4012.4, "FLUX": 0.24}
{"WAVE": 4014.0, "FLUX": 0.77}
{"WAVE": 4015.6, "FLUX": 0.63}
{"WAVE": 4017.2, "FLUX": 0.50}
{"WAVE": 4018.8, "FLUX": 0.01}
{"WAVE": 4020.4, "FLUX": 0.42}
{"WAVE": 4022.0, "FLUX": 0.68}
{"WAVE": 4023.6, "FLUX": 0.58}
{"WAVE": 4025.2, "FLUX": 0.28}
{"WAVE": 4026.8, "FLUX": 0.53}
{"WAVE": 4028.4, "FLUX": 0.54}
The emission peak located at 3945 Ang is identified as Lyman alpha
